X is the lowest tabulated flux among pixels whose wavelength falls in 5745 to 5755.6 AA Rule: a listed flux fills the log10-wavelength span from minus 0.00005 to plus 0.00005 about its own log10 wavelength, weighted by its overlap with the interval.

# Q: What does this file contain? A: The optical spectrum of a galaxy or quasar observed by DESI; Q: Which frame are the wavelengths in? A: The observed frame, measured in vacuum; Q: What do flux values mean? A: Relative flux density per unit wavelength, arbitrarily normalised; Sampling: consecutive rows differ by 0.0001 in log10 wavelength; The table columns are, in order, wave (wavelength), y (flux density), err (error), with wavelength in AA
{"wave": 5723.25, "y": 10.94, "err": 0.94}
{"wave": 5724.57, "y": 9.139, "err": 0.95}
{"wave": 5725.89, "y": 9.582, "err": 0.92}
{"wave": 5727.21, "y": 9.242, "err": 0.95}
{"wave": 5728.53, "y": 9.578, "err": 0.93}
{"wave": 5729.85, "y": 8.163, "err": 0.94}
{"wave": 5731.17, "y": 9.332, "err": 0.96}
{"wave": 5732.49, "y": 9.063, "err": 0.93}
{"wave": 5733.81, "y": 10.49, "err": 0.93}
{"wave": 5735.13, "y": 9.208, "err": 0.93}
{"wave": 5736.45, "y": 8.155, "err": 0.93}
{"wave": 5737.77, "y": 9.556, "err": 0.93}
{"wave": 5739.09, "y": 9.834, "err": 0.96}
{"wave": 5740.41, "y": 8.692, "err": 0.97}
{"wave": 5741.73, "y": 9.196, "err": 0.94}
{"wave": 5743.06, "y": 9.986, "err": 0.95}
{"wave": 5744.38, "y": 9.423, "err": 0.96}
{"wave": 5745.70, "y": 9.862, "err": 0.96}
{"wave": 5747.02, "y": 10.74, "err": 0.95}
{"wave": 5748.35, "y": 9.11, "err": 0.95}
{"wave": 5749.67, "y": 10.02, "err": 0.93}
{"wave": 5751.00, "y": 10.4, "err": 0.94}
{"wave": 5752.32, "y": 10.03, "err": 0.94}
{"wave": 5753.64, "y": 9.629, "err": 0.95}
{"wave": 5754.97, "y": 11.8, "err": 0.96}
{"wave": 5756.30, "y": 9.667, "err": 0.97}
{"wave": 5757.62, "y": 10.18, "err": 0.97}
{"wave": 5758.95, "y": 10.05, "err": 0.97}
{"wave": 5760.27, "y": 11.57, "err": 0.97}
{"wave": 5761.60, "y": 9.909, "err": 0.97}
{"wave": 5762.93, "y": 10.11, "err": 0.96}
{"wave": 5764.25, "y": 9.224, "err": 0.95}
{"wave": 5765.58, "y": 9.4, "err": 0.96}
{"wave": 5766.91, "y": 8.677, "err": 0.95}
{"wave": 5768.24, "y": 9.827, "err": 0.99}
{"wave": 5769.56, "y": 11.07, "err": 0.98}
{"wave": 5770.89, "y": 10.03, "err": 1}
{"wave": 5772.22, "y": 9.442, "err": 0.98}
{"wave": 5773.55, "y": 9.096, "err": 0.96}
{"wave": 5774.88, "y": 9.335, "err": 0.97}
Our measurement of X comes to 9.11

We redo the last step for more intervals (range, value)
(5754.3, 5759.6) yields 9.667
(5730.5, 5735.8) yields 9.063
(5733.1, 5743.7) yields 8.155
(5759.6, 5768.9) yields 8.677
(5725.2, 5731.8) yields 8.163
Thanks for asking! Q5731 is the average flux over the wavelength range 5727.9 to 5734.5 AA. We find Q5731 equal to 9.32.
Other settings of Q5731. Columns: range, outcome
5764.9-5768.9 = 9.3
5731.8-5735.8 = 9.58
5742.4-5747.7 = 10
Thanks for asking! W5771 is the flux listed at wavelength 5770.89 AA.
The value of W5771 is 10.03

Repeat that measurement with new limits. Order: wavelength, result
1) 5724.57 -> 9.139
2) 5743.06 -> 9.986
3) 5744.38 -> 9.423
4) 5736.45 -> 8.155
